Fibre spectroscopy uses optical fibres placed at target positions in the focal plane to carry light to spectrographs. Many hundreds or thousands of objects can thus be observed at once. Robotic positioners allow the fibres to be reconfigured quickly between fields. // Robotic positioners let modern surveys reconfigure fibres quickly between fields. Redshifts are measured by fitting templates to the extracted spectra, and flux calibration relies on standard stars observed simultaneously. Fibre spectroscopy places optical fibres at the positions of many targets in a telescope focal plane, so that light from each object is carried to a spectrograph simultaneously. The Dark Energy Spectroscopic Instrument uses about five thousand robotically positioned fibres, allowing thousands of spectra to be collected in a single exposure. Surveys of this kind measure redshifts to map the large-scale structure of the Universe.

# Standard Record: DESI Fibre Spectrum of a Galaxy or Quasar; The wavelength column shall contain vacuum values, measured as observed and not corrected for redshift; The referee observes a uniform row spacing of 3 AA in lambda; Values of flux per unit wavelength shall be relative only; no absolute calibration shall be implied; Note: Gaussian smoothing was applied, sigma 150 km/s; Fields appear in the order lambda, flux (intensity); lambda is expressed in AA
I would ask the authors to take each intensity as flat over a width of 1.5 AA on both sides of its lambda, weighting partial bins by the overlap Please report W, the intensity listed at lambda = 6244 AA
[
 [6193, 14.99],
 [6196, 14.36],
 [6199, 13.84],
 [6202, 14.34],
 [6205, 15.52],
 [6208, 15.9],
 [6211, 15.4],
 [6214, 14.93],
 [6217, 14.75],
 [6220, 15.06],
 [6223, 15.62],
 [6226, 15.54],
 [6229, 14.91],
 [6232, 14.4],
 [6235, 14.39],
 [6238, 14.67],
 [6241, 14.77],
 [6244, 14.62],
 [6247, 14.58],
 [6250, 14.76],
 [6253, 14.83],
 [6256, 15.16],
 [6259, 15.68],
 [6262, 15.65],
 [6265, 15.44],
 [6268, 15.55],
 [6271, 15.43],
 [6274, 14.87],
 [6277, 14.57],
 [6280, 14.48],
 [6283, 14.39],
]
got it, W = 14.62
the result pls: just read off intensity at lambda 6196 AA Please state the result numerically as 14.36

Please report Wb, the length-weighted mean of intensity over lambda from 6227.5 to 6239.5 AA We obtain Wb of 14.6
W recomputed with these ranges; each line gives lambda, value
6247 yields 14.58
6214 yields 14.93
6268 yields 15.55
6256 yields 15.16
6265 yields 15.44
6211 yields 15.4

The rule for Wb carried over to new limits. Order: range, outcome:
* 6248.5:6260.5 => 15.1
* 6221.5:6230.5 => 15.4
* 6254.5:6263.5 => 15.5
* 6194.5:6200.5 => 14.1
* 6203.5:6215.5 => 15.4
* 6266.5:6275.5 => 15.3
